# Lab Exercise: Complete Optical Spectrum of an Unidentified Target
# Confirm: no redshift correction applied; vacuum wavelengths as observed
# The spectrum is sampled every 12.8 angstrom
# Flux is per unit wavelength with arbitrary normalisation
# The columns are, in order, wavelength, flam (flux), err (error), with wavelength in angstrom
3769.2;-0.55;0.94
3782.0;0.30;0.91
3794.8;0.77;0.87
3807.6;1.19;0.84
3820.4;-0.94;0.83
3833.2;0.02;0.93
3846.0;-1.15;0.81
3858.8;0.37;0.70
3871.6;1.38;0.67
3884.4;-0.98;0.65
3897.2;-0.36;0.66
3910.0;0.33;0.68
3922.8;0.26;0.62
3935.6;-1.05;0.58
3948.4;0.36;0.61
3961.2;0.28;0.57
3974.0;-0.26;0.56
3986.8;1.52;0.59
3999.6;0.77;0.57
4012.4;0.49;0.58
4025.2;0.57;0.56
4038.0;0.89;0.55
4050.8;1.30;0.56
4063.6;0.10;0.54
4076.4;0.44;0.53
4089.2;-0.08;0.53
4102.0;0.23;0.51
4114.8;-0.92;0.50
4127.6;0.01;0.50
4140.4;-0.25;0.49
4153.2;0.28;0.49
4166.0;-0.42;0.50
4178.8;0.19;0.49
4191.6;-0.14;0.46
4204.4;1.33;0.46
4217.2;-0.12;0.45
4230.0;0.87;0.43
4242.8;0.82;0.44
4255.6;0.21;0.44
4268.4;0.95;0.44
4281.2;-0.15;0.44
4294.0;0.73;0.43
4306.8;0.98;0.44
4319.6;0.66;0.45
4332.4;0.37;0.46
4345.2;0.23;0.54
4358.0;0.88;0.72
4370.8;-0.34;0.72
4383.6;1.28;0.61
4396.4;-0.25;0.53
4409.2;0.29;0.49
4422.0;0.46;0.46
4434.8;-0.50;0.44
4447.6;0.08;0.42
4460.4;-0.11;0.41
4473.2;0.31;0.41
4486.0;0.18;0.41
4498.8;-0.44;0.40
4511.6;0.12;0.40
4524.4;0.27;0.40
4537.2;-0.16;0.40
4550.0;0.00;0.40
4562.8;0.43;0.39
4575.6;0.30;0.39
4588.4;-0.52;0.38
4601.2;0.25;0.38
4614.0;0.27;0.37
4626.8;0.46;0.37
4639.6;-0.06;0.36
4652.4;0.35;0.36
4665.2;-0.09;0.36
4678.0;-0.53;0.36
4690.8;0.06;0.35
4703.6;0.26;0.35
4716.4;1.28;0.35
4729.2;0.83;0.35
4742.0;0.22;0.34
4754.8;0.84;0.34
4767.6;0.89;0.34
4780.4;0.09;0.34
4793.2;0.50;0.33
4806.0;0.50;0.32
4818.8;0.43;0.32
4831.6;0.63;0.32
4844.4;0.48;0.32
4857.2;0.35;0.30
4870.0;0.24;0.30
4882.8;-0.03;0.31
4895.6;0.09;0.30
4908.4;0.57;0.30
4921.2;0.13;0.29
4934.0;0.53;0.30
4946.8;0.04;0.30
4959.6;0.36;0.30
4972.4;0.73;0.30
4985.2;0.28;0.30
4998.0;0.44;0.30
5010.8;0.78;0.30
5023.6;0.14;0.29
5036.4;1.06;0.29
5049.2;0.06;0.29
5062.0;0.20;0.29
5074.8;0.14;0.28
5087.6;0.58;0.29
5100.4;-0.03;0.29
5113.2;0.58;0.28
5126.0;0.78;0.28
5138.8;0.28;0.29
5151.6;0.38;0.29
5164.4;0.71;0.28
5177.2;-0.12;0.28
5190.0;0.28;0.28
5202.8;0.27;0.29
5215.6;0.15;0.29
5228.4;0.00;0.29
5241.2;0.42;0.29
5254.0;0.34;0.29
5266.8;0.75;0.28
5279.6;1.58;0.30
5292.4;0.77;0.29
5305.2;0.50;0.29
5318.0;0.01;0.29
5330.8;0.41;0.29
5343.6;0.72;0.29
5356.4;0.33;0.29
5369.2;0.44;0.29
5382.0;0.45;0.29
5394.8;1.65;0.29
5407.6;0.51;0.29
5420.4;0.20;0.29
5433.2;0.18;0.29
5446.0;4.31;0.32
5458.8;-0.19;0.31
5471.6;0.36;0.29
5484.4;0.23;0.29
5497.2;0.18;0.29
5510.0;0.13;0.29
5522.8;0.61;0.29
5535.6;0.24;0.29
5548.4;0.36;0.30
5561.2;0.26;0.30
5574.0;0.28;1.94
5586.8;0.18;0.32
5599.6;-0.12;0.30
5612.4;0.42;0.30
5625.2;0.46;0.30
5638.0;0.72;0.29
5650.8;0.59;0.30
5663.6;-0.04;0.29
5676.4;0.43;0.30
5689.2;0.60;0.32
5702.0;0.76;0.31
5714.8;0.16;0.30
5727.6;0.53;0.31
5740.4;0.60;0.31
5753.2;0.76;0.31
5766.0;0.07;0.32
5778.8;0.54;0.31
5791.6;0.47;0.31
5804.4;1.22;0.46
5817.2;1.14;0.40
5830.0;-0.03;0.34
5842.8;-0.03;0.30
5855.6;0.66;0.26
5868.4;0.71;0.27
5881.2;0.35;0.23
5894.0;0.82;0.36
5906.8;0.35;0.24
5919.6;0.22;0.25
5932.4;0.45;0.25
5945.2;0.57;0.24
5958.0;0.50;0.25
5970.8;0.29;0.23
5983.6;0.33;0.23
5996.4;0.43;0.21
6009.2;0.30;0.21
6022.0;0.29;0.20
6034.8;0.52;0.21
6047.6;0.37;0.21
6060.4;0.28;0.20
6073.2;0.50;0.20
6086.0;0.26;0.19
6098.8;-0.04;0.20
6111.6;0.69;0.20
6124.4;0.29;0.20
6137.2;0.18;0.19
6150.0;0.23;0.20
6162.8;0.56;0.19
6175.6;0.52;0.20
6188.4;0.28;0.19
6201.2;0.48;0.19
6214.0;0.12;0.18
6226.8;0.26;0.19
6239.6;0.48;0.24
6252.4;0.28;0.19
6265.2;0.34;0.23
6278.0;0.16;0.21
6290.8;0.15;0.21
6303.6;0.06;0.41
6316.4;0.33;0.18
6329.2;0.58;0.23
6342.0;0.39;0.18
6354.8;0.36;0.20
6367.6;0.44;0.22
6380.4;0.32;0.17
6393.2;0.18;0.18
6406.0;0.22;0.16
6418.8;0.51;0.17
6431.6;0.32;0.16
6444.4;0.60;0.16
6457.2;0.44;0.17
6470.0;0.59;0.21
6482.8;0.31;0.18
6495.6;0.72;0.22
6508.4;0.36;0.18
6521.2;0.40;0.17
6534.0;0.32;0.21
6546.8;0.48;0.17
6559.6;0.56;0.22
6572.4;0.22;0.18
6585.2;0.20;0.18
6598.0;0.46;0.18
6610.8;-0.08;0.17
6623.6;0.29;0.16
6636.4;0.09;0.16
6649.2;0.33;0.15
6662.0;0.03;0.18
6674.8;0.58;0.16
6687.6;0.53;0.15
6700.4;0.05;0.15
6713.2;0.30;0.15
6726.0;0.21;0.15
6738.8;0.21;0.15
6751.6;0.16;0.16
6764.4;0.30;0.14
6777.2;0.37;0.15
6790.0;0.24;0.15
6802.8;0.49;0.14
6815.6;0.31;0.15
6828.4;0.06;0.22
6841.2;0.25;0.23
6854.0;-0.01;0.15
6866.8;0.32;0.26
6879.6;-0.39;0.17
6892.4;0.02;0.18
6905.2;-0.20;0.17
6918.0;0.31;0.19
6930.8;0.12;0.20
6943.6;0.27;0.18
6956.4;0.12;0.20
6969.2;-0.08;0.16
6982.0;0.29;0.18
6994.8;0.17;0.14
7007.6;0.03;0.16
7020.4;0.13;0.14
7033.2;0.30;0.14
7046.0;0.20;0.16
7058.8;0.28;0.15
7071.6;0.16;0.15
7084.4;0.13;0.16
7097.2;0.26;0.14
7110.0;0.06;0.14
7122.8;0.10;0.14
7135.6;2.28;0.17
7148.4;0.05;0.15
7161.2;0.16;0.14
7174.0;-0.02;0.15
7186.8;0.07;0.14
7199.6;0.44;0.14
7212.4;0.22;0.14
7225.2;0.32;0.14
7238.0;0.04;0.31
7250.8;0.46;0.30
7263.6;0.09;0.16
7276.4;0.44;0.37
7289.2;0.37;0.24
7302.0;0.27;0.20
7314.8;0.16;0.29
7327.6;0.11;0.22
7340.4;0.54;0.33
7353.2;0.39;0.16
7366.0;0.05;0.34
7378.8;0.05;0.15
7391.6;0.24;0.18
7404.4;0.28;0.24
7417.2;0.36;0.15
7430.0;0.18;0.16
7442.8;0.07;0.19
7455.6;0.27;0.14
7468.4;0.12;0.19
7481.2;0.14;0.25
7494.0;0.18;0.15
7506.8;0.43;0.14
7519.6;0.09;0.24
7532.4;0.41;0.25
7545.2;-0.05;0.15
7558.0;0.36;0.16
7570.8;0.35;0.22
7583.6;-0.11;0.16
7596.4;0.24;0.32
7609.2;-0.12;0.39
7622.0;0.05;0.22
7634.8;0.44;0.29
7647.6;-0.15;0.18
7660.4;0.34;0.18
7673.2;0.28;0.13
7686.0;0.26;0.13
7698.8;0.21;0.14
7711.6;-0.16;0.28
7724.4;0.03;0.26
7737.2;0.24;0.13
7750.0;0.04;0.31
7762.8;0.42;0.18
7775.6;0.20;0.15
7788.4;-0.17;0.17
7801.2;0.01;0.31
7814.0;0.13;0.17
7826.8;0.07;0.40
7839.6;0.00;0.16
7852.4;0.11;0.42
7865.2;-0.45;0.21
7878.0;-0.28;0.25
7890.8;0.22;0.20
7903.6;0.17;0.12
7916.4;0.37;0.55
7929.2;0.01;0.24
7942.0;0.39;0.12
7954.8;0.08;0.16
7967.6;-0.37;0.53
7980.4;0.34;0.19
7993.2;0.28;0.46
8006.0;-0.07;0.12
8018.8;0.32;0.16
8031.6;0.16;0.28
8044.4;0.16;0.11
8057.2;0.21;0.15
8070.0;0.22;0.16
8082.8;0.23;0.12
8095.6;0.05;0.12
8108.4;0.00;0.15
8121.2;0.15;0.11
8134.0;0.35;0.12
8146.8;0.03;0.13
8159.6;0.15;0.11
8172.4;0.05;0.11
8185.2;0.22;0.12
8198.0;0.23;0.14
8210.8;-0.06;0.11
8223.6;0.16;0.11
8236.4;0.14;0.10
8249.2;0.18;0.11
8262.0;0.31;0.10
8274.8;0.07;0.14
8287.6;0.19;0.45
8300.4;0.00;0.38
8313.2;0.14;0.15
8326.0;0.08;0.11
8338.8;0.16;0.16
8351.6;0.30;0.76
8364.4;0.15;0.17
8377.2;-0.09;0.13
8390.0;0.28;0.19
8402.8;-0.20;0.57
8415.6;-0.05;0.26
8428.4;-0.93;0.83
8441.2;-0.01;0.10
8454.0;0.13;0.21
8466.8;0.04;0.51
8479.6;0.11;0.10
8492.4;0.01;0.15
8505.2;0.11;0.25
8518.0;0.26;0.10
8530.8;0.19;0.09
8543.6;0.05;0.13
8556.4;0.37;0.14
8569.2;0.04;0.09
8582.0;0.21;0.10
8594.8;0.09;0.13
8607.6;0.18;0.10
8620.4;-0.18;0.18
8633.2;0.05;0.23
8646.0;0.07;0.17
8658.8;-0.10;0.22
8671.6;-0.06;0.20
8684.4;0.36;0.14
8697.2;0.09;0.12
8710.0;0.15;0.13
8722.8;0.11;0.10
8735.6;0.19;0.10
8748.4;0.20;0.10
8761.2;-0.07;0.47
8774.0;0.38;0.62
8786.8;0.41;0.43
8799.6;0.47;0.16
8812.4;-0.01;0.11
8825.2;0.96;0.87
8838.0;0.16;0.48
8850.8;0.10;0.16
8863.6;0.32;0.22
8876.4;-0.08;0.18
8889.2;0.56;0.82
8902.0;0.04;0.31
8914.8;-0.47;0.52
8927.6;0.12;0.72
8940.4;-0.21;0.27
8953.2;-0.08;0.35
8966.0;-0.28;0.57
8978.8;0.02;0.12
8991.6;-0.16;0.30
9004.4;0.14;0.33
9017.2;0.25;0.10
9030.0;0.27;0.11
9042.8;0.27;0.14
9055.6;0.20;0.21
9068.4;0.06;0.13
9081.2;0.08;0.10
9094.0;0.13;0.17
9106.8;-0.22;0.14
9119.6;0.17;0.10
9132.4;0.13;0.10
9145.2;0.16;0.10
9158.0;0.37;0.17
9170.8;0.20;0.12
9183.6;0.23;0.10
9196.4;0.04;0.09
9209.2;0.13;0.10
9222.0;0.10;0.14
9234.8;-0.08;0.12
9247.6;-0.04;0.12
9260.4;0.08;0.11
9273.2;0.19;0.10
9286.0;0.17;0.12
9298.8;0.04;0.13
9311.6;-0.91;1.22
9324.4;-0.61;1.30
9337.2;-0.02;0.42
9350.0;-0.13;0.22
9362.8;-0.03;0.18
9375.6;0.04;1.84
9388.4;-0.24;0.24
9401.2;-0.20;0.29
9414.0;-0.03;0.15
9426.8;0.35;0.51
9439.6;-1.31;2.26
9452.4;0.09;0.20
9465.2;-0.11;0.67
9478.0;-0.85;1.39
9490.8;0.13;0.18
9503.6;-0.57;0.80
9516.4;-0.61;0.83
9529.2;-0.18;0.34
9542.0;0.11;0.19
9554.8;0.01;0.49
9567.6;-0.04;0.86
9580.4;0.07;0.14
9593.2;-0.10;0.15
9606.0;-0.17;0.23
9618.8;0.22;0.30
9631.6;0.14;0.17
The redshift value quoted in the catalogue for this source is 0.09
